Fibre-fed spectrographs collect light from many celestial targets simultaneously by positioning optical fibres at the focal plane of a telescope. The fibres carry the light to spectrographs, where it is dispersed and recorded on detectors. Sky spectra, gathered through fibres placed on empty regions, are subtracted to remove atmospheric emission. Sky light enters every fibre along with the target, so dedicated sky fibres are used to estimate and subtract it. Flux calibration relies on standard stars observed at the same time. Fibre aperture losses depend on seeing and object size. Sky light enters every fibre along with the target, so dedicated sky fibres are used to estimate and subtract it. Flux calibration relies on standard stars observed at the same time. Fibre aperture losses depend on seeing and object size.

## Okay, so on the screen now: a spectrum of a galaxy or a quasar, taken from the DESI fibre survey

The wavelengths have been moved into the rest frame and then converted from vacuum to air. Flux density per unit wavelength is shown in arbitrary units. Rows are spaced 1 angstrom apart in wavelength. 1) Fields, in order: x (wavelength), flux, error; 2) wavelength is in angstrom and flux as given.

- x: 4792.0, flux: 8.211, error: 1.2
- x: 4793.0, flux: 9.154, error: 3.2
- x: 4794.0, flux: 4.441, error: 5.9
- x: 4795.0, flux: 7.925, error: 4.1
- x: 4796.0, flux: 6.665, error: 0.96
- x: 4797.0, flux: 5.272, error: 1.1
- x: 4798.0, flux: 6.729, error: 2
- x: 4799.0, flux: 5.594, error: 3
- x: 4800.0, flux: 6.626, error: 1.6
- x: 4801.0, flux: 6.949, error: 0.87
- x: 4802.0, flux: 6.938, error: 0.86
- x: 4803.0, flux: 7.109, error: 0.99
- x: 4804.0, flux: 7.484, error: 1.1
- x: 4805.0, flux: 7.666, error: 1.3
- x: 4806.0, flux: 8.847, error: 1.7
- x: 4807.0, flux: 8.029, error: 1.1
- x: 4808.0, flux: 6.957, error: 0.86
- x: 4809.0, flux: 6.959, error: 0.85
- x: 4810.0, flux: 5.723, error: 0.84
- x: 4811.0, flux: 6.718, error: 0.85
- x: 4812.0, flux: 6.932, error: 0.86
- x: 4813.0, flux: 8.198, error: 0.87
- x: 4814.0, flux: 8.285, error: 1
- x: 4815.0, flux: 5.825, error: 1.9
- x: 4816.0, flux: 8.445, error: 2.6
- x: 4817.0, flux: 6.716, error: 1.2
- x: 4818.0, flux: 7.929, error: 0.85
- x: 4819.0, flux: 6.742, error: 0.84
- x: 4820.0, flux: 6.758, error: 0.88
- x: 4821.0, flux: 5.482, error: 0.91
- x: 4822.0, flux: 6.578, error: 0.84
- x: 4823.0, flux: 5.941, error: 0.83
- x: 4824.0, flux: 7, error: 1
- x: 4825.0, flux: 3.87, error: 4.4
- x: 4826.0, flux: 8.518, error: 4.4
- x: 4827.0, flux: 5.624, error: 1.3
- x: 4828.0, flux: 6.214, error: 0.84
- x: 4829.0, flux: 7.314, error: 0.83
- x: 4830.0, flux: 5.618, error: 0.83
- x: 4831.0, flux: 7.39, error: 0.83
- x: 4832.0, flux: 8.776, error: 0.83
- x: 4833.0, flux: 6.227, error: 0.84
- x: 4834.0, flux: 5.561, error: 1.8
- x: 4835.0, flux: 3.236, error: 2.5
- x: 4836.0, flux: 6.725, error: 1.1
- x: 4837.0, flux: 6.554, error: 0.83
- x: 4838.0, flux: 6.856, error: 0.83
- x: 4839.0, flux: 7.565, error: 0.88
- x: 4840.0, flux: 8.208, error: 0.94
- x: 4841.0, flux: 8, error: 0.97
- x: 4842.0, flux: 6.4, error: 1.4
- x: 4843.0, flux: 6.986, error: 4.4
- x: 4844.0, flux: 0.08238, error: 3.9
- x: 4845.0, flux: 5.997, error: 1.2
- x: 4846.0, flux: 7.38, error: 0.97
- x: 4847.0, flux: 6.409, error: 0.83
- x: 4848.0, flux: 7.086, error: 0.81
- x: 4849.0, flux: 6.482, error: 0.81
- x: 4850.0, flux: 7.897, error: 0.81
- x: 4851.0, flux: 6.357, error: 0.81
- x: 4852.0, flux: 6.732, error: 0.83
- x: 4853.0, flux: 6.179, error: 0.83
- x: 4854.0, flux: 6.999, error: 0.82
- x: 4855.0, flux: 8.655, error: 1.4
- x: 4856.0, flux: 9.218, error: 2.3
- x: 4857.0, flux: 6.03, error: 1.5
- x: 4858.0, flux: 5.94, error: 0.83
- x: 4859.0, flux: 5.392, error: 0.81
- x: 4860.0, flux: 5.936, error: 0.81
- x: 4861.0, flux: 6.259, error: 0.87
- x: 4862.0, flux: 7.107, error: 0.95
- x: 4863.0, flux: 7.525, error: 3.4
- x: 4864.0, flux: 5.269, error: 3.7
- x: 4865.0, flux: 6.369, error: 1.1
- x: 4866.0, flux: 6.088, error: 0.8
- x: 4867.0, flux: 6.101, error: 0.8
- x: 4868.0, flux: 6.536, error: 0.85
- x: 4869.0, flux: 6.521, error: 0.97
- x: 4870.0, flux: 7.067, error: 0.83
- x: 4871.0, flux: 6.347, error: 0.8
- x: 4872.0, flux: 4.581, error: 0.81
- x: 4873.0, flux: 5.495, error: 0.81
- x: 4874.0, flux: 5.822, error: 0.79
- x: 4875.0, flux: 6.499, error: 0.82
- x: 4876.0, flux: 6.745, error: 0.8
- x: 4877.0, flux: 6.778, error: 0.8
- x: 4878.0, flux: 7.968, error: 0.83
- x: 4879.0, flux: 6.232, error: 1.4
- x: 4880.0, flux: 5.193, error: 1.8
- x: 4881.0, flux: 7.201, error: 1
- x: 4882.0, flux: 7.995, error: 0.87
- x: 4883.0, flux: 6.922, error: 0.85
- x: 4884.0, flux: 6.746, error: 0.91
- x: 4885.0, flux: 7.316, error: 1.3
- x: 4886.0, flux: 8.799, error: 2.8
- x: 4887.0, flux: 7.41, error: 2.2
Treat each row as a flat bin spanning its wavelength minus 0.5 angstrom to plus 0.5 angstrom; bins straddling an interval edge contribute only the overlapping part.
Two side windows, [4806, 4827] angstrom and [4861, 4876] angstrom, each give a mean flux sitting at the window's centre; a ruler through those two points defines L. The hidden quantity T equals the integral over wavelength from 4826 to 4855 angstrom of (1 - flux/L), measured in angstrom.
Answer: 0.3 angstrom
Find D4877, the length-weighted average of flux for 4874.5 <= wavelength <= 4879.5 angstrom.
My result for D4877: 6.84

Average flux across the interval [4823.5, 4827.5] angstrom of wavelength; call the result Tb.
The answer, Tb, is 6.25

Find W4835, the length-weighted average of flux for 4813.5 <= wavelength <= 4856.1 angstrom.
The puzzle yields 6.65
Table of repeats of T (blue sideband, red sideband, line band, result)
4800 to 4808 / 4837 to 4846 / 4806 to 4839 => 0.93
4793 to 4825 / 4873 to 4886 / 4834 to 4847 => 1.32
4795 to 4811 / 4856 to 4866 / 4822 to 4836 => 0.81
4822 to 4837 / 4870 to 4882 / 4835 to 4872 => -1.06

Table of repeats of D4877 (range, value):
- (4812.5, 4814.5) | 8.24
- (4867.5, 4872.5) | 6.21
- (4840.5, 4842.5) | 7.2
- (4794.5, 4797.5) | 6.62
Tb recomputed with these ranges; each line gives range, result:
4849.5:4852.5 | 7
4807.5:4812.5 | 6.66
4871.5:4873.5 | 5.04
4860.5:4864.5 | 6.54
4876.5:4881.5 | 6.67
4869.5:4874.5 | 5.86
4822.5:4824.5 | 6.47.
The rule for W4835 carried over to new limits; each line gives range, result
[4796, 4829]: 6.84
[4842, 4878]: 6.39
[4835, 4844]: 6.55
